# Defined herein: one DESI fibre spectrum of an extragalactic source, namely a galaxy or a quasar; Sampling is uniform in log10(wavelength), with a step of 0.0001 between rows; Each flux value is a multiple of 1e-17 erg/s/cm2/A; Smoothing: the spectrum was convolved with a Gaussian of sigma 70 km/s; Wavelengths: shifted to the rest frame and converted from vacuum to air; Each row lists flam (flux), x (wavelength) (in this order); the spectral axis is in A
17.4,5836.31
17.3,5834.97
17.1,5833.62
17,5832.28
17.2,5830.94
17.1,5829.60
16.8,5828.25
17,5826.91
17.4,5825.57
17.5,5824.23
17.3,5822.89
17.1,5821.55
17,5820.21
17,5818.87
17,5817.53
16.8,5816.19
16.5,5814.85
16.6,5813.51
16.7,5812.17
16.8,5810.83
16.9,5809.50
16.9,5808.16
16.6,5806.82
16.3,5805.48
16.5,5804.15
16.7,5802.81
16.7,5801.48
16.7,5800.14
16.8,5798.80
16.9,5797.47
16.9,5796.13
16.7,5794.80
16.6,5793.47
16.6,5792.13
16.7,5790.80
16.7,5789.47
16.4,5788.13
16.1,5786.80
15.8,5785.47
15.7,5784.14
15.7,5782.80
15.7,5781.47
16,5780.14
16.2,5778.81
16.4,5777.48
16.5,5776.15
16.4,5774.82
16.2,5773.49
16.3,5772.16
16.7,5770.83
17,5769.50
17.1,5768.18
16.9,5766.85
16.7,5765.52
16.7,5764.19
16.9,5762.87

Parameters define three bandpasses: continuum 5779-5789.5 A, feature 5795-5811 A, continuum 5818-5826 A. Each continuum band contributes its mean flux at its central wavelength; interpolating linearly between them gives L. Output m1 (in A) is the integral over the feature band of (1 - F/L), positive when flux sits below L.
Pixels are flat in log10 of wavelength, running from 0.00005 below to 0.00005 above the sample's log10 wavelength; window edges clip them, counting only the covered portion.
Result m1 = -0.1 A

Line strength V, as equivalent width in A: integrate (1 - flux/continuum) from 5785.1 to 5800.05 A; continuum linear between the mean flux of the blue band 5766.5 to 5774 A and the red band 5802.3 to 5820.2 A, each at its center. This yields 0.1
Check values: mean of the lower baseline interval 16.7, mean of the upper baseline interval 16.7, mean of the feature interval 16.6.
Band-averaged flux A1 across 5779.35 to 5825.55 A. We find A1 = 16.6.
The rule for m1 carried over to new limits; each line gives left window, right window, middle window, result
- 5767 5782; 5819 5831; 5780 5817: 0.6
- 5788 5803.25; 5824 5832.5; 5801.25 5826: 0.1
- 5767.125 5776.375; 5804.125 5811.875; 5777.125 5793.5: 0.5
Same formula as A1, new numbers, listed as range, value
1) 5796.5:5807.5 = 16.6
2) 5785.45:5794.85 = 16.5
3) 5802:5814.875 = 16.7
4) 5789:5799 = 16.8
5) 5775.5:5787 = 16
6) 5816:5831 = 17.1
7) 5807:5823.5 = 16.9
